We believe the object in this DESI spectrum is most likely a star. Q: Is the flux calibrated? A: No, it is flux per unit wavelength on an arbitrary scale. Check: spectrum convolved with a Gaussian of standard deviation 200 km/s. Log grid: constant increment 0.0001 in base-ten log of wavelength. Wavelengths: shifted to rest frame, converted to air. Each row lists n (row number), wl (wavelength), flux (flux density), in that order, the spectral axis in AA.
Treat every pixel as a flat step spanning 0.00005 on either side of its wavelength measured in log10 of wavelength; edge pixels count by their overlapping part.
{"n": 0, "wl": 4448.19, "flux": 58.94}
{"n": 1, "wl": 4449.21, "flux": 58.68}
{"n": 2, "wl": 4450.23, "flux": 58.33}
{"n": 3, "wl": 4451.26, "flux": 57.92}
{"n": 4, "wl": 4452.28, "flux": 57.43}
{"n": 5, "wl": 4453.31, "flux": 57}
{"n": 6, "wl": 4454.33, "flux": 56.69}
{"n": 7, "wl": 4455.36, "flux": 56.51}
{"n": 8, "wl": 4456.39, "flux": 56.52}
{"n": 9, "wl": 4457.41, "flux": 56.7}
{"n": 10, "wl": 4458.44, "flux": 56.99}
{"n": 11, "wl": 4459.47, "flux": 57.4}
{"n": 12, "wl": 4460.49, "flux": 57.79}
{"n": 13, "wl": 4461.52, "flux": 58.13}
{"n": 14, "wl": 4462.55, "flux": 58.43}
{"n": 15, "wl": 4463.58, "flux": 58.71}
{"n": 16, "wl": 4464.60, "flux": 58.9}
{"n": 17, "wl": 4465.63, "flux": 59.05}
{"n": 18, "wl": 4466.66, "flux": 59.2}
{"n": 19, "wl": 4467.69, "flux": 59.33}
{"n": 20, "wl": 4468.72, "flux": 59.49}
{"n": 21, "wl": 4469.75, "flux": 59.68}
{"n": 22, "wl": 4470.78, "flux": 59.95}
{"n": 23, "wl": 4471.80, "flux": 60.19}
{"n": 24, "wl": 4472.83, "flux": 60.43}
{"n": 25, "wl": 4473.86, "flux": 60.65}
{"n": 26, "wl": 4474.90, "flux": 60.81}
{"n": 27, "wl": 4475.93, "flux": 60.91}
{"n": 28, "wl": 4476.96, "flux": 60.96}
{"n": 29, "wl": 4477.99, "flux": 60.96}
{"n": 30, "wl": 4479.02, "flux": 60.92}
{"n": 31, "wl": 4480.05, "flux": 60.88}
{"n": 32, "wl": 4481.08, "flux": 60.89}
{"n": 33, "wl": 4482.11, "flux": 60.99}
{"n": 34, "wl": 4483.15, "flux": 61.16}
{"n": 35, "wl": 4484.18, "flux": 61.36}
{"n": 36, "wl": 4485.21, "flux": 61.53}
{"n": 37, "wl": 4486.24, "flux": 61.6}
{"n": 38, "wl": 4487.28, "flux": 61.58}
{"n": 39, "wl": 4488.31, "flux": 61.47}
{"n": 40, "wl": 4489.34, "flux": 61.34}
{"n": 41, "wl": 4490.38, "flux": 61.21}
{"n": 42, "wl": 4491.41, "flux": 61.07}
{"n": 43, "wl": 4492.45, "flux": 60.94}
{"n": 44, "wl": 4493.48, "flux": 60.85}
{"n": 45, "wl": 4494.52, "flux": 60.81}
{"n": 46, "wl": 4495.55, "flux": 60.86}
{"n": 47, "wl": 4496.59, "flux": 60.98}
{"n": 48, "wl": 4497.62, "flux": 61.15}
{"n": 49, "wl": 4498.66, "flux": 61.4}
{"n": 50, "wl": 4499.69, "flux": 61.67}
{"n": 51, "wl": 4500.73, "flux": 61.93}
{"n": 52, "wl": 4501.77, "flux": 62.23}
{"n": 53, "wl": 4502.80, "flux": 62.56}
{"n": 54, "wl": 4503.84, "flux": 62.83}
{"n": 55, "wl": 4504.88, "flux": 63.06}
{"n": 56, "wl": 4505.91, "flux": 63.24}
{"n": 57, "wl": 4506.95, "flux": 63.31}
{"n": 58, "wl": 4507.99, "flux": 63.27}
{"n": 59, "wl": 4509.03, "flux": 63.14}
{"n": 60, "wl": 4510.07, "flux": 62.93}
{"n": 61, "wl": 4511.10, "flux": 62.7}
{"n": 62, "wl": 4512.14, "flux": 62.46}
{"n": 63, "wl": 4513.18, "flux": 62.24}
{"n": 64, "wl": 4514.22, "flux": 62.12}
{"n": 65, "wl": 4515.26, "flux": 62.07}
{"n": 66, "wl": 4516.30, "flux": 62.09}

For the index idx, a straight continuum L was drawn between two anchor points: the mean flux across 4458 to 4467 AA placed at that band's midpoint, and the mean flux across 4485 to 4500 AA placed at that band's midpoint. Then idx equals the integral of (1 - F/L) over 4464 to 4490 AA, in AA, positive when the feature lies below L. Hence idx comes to -0.4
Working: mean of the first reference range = 58.3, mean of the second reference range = 61.2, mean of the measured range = 60.6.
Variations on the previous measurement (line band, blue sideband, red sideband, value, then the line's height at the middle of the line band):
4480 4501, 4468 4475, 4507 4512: 0.11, 61.6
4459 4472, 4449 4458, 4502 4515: -0.10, 58.5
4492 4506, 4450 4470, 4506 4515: -0.01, 61.7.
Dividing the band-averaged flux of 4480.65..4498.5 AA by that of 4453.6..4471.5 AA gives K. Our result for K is 1.05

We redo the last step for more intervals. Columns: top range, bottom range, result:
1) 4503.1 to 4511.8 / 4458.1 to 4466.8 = 1.08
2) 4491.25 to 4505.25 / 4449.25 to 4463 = 1.07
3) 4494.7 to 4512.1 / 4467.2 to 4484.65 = 1.03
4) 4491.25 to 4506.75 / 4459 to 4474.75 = 1.04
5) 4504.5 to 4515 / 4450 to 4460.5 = 1.10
